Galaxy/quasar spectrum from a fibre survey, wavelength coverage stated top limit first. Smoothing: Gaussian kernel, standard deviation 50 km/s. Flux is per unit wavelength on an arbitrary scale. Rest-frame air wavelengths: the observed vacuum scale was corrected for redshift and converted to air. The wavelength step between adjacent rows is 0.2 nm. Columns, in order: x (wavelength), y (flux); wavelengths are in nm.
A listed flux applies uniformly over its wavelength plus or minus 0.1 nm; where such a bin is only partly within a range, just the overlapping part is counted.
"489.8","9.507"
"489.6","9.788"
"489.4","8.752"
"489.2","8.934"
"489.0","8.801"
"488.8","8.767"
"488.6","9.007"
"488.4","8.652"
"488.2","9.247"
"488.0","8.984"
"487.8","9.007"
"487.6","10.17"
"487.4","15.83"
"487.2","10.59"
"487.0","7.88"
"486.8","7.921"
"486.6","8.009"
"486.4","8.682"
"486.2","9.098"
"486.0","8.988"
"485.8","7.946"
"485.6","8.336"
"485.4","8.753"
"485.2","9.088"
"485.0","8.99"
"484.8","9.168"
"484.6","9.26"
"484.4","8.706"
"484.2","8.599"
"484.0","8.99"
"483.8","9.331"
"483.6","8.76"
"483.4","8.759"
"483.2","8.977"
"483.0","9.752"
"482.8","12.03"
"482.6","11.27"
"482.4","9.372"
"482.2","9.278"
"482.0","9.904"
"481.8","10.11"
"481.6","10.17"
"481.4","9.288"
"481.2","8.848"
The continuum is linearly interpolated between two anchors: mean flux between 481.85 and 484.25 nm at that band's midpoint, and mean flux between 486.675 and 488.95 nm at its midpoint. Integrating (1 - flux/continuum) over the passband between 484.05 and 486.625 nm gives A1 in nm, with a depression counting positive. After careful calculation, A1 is 0.23 nm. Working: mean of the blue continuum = 9.62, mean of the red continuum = 9.6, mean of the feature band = 8.77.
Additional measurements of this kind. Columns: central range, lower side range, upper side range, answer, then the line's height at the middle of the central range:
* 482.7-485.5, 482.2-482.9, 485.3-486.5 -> 0.14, 9.72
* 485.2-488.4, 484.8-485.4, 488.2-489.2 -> -0.12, 8.94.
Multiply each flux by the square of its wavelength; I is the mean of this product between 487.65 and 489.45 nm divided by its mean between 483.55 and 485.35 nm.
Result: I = 1.01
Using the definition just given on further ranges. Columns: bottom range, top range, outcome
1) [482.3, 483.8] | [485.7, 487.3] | 0.89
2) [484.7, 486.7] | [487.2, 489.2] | 1.14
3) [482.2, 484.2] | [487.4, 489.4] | 1.00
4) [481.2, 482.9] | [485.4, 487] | 0.85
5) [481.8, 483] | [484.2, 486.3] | 0.87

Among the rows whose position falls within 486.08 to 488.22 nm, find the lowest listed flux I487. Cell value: 7.88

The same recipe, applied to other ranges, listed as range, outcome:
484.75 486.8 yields 7.921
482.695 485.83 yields 7.946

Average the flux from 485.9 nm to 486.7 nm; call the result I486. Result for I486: 8.69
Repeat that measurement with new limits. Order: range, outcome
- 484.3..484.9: 9.04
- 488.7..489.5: 8.81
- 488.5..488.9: 8.89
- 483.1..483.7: 8.83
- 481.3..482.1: 9.87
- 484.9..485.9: 8.62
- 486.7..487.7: 10.5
